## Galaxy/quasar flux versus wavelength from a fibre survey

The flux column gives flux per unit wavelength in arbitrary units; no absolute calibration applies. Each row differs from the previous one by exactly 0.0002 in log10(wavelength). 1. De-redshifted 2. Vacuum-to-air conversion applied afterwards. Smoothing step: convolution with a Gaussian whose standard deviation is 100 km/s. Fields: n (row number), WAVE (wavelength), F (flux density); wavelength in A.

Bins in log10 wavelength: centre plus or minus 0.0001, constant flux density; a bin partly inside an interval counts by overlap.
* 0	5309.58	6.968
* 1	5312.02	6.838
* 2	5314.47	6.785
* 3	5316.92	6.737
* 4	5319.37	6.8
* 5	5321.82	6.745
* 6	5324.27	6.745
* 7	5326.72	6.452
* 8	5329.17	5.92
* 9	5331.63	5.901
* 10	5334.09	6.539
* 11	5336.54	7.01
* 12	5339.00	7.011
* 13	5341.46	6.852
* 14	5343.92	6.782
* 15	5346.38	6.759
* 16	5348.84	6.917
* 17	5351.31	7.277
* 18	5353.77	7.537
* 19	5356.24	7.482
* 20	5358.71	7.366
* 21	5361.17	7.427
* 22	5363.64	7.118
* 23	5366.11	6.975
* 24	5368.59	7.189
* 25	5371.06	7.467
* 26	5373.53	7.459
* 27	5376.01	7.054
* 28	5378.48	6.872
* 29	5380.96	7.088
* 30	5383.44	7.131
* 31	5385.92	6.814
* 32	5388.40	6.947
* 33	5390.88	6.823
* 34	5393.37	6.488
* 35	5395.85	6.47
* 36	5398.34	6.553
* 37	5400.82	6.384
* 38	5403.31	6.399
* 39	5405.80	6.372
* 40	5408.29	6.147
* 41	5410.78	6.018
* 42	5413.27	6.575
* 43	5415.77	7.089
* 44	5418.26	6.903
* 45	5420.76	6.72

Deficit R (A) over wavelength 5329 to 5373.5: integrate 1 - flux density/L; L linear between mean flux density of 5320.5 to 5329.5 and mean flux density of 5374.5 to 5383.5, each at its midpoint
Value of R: -1.5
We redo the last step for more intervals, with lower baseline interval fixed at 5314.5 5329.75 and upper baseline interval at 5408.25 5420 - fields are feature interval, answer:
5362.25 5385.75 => -1.9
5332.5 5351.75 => -0.7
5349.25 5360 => -1.3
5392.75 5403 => 0.2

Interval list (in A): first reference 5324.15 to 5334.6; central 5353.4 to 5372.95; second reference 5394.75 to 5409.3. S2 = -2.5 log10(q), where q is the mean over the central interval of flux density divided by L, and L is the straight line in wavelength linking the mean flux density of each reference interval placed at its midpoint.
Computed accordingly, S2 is -0.160 mag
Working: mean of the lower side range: 6.25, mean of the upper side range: 6.39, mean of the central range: 7.32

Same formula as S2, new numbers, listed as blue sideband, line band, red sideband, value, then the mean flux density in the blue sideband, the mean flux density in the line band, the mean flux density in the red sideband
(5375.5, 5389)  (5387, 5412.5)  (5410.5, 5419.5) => 0.06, 6.98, 6.46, 6.71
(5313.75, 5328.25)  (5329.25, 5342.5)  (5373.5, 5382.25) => 0.03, 6.69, 6.59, 7.07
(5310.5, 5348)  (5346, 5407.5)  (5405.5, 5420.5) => -0.06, 6.66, 6.97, 6.54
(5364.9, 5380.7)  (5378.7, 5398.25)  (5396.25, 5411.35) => -0.01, 7.16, 6.81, 6.33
